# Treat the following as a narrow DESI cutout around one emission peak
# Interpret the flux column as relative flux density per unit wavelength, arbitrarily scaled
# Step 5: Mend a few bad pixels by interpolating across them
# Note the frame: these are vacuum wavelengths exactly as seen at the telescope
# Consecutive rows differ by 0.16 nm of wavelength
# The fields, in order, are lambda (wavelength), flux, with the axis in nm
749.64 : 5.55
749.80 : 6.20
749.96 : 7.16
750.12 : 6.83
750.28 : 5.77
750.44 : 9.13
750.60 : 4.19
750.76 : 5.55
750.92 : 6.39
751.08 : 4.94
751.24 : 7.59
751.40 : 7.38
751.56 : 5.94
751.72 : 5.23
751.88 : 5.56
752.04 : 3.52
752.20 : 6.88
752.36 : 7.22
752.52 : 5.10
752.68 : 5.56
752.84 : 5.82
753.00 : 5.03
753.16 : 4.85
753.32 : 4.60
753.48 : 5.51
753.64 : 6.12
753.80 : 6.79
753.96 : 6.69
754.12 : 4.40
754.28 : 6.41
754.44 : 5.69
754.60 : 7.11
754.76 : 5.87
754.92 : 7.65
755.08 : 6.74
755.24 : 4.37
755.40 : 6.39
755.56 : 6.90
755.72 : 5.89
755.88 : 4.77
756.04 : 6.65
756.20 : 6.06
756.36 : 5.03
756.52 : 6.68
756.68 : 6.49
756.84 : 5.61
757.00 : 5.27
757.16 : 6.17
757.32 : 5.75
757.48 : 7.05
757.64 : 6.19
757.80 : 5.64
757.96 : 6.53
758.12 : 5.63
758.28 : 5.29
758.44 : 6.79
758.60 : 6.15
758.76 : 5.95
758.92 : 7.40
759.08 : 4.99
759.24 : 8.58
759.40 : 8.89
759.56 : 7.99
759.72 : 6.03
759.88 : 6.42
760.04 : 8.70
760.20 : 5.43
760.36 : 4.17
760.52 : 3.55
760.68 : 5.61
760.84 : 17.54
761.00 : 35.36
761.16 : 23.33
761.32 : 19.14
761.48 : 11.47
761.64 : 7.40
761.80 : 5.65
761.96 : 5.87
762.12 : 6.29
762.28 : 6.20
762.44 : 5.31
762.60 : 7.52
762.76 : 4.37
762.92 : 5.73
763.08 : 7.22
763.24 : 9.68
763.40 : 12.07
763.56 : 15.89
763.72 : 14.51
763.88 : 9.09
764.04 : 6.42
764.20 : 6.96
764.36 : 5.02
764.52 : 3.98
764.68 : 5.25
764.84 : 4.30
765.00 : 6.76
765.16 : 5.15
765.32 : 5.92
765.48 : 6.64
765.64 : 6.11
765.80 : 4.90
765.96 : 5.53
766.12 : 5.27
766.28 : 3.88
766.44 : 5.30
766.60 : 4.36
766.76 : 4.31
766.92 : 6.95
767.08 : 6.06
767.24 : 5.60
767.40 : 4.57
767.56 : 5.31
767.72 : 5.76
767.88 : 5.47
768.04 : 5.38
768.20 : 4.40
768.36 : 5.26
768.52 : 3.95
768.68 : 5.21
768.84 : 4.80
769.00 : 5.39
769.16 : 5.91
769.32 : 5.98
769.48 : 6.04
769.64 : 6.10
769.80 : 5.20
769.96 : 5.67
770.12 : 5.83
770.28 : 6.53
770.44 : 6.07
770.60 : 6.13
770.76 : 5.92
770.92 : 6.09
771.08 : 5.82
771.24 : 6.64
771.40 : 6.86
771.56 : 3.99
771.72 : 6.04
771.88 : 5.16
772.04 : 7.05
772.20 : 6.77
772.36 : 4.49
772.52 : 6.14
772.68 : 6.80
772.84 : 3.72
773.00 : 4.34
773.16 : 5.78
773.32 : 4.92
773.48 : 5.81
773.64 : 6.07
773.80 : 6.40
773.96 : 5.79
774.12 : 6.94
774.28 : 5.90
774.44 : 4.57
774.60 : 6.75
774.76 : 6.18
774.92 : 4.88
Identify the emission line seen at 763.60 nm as [N II] 6583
